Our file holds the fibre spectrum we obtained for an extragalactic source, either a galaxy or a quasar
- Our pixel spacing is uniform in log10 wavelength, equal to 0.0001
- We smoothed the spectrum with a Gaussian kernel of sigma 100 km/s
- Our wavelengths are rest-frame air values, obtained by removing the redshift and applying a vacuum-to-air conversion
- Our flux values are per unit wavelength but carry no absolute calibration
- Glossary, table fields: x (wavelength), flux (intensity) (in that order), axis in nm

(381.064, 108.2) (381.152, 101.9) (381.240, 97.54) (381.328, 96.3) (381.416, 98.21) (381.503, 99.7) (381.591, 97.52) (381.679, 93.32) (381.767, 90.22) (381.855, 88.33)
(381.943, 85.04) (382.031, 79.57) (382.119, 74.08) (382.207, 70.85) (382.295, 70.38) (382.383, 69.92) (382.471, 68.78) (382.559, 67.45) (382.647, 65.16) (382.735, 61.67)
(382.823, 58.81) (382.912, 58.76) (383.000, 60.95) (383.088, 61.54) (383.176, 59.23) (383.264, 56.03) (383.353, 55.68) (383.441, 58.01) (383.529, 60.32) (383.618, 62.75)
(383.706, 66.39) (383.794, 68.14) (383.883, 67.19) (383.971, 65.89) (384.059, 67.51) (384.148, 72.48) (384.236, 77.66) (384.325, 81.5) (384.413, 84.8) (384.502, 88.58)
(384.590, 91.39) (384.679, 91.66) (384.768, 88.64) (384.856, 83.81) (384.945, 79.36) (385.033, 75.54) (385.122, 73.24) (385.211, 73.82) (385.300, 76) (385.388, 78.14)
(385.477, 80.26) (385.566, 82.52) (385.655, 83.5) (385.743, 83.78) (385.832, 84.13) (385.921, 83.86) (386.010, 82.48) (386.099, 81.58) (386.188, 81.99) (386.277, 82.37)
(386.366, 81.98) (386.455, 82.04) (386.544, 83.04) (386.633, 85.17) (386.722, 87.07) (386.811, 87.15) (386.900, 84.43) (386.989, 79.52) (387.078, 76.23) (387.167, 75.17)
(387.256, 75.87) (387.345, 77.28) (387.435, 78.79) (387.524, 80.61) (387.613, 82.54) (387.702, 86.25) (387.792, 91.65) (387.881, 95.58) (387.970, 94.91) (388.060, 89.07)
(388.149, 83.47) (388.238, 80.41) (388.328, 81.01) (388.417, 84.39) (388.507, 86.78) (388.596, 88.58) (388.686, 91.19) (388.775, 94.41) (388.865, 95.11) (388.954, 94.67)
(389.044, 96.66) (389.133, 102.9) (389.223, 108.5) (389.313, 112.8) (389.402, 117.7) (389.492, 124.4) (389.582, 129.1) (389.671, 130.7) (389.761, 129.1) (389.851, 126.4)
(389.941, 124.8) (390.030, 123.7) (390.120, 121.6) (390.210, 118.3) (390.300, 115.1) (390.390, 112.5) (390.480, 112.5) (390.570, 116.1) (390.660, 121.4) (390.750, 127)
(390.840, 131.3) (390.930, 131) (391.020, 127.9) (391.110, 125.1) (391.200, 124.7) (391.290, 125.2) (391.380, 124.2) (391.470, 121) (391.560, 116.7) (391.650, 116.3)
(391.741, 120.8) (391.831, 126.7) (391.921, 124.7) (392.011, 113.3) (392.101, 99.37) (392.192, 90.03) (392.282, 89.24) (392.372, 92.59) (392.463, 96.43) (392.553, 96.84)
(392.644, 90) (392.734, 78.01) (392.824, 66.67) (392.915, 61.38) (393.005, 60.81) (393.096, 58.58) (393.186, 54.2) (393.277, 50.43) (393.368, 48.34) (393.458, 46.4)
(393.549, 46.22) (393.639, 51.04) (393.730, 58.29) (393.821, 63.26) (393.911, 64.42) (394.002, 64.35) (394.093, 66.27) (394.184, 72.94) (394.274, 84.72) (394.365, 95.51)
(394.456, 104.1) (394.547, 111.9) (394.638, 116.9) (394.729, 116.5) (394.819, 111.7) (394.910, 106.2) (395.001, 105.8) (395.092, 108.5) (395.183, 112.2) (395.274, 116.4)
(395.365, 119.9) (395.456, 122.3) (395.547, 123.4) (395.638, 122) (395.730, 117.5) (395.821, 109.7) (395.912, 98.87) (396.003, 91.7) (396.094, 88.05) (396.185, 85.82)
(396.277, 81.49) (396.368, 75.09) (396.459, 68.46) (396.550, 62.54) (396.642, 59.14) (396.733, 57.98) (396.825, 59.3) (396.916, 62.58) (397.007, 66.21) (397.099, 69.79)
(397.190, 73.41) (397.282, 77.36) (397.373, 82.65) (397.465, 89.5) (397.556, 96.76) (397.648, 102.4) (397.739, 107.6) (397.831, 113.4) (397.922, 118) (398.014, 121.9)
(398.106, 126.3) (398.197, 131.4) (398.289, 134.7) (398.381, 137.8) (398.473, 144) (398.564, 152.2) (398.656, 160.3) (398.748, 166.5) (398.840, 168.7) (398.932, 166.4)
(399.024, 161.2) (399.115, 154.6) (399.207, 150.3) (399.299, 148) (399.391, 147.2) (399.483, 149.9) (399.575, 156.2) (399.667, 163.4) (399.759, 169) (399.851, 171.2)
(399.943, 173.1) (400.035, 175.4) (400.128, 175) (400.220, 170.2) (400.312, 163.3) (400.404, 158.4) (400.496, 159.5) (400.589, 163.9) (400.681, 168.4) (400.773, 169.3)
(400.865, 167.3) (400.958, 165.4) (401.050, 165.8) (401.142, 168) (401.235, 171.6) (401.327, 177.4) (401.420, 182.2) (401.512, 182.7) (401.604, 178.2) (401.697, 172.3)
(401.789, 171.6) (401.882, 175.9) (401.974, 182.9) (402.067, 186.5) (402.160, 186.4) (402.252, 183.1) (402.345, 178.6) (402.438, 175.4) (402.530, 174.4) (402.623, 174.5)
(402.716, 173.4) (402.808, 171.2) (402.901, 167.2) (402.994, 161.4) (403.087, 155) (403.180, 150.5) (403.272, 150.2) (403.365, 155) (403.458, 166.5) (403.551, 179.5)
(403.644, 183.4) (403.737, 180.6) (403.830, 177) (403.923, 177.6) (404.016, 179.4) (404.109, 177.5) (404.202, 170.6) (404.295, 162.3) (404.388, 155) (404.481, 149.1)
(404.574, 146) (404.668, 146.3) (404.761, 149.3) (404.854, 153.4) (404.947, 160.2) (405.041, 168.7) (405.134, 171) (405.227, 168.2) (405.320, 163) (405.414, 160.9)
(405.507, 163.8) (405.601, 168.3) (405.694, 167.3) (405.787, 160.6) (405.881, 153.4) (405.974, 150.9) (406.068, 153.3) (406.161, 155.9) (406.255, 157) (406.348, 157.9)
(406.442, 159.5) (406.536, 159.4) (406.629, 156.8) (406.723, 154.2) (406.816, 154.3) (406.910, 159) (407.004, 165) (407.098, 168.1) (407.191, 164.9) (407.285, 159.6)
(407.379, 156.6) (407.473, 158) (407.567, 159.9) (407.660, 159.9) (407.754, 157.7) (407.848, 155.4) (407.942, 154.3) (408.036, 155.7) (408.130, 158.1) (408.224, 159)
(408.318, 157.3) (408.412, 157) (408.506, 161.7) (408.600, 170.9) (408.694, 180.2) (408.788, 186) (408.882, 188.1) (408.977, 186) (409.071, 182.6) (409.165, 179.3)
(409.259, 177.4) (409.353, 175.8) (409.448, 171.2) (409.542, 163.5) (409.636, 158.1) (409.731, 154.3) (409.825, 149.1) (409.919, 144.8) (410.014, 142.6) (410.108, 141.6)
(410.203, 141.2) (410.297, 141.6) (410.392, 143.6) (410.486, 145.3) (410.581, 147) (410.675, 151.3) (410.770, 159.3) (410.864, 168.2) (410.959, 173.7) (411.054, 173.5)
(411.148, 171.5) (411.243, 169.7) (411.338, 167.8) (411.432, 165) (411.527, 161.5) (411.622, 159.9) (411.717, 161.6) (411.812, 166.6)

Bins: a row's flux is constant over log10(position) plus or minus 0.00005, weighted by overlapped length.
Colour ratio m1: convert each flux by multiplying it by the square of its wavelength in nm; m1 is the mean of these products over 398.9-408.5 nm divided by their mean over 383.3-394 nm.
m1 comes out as 1.97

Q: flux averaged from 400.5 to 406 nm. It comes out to 168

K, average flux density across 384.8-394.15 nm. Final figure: 92.4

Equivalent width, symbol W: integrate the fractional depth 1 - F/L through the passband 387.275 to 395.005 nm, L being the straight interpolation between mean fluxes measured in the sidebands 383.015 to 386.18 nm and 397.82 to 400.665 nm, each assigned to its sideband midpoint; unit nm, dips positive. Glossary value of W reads 0.80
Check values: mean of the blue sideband 75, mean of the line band 97.3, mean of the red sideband 154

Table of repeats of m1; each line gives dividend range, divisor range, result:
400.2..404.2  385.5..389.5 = 2.11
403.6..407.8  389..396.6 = 1.72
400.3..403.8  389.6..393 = 1.61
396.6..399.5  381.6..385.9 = 1.71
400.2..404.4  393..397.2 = 2.12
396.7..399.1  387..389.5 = 1.33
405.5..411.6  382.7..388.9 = 2.30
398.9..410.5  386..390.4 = 1.87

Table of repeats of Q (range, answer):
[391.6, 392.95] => 97.8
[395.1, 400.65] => 123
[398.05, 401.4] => 160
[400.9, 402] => 174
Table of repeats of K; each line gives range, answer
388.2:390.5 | 108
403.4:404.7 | 168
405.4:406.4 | 159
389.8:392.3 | 119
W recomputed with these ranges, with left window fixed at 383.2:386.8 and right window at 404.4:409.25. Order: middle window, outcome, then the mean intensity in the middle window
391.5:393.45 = 0.33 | 87.6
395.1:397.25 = 0.55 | 89.1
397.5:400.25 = -0.32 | 147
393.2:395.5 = 0.56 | 86.2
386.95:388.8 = 0.09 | 84.4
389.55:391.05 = -0.39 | 123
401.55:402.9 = -0.31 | 177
